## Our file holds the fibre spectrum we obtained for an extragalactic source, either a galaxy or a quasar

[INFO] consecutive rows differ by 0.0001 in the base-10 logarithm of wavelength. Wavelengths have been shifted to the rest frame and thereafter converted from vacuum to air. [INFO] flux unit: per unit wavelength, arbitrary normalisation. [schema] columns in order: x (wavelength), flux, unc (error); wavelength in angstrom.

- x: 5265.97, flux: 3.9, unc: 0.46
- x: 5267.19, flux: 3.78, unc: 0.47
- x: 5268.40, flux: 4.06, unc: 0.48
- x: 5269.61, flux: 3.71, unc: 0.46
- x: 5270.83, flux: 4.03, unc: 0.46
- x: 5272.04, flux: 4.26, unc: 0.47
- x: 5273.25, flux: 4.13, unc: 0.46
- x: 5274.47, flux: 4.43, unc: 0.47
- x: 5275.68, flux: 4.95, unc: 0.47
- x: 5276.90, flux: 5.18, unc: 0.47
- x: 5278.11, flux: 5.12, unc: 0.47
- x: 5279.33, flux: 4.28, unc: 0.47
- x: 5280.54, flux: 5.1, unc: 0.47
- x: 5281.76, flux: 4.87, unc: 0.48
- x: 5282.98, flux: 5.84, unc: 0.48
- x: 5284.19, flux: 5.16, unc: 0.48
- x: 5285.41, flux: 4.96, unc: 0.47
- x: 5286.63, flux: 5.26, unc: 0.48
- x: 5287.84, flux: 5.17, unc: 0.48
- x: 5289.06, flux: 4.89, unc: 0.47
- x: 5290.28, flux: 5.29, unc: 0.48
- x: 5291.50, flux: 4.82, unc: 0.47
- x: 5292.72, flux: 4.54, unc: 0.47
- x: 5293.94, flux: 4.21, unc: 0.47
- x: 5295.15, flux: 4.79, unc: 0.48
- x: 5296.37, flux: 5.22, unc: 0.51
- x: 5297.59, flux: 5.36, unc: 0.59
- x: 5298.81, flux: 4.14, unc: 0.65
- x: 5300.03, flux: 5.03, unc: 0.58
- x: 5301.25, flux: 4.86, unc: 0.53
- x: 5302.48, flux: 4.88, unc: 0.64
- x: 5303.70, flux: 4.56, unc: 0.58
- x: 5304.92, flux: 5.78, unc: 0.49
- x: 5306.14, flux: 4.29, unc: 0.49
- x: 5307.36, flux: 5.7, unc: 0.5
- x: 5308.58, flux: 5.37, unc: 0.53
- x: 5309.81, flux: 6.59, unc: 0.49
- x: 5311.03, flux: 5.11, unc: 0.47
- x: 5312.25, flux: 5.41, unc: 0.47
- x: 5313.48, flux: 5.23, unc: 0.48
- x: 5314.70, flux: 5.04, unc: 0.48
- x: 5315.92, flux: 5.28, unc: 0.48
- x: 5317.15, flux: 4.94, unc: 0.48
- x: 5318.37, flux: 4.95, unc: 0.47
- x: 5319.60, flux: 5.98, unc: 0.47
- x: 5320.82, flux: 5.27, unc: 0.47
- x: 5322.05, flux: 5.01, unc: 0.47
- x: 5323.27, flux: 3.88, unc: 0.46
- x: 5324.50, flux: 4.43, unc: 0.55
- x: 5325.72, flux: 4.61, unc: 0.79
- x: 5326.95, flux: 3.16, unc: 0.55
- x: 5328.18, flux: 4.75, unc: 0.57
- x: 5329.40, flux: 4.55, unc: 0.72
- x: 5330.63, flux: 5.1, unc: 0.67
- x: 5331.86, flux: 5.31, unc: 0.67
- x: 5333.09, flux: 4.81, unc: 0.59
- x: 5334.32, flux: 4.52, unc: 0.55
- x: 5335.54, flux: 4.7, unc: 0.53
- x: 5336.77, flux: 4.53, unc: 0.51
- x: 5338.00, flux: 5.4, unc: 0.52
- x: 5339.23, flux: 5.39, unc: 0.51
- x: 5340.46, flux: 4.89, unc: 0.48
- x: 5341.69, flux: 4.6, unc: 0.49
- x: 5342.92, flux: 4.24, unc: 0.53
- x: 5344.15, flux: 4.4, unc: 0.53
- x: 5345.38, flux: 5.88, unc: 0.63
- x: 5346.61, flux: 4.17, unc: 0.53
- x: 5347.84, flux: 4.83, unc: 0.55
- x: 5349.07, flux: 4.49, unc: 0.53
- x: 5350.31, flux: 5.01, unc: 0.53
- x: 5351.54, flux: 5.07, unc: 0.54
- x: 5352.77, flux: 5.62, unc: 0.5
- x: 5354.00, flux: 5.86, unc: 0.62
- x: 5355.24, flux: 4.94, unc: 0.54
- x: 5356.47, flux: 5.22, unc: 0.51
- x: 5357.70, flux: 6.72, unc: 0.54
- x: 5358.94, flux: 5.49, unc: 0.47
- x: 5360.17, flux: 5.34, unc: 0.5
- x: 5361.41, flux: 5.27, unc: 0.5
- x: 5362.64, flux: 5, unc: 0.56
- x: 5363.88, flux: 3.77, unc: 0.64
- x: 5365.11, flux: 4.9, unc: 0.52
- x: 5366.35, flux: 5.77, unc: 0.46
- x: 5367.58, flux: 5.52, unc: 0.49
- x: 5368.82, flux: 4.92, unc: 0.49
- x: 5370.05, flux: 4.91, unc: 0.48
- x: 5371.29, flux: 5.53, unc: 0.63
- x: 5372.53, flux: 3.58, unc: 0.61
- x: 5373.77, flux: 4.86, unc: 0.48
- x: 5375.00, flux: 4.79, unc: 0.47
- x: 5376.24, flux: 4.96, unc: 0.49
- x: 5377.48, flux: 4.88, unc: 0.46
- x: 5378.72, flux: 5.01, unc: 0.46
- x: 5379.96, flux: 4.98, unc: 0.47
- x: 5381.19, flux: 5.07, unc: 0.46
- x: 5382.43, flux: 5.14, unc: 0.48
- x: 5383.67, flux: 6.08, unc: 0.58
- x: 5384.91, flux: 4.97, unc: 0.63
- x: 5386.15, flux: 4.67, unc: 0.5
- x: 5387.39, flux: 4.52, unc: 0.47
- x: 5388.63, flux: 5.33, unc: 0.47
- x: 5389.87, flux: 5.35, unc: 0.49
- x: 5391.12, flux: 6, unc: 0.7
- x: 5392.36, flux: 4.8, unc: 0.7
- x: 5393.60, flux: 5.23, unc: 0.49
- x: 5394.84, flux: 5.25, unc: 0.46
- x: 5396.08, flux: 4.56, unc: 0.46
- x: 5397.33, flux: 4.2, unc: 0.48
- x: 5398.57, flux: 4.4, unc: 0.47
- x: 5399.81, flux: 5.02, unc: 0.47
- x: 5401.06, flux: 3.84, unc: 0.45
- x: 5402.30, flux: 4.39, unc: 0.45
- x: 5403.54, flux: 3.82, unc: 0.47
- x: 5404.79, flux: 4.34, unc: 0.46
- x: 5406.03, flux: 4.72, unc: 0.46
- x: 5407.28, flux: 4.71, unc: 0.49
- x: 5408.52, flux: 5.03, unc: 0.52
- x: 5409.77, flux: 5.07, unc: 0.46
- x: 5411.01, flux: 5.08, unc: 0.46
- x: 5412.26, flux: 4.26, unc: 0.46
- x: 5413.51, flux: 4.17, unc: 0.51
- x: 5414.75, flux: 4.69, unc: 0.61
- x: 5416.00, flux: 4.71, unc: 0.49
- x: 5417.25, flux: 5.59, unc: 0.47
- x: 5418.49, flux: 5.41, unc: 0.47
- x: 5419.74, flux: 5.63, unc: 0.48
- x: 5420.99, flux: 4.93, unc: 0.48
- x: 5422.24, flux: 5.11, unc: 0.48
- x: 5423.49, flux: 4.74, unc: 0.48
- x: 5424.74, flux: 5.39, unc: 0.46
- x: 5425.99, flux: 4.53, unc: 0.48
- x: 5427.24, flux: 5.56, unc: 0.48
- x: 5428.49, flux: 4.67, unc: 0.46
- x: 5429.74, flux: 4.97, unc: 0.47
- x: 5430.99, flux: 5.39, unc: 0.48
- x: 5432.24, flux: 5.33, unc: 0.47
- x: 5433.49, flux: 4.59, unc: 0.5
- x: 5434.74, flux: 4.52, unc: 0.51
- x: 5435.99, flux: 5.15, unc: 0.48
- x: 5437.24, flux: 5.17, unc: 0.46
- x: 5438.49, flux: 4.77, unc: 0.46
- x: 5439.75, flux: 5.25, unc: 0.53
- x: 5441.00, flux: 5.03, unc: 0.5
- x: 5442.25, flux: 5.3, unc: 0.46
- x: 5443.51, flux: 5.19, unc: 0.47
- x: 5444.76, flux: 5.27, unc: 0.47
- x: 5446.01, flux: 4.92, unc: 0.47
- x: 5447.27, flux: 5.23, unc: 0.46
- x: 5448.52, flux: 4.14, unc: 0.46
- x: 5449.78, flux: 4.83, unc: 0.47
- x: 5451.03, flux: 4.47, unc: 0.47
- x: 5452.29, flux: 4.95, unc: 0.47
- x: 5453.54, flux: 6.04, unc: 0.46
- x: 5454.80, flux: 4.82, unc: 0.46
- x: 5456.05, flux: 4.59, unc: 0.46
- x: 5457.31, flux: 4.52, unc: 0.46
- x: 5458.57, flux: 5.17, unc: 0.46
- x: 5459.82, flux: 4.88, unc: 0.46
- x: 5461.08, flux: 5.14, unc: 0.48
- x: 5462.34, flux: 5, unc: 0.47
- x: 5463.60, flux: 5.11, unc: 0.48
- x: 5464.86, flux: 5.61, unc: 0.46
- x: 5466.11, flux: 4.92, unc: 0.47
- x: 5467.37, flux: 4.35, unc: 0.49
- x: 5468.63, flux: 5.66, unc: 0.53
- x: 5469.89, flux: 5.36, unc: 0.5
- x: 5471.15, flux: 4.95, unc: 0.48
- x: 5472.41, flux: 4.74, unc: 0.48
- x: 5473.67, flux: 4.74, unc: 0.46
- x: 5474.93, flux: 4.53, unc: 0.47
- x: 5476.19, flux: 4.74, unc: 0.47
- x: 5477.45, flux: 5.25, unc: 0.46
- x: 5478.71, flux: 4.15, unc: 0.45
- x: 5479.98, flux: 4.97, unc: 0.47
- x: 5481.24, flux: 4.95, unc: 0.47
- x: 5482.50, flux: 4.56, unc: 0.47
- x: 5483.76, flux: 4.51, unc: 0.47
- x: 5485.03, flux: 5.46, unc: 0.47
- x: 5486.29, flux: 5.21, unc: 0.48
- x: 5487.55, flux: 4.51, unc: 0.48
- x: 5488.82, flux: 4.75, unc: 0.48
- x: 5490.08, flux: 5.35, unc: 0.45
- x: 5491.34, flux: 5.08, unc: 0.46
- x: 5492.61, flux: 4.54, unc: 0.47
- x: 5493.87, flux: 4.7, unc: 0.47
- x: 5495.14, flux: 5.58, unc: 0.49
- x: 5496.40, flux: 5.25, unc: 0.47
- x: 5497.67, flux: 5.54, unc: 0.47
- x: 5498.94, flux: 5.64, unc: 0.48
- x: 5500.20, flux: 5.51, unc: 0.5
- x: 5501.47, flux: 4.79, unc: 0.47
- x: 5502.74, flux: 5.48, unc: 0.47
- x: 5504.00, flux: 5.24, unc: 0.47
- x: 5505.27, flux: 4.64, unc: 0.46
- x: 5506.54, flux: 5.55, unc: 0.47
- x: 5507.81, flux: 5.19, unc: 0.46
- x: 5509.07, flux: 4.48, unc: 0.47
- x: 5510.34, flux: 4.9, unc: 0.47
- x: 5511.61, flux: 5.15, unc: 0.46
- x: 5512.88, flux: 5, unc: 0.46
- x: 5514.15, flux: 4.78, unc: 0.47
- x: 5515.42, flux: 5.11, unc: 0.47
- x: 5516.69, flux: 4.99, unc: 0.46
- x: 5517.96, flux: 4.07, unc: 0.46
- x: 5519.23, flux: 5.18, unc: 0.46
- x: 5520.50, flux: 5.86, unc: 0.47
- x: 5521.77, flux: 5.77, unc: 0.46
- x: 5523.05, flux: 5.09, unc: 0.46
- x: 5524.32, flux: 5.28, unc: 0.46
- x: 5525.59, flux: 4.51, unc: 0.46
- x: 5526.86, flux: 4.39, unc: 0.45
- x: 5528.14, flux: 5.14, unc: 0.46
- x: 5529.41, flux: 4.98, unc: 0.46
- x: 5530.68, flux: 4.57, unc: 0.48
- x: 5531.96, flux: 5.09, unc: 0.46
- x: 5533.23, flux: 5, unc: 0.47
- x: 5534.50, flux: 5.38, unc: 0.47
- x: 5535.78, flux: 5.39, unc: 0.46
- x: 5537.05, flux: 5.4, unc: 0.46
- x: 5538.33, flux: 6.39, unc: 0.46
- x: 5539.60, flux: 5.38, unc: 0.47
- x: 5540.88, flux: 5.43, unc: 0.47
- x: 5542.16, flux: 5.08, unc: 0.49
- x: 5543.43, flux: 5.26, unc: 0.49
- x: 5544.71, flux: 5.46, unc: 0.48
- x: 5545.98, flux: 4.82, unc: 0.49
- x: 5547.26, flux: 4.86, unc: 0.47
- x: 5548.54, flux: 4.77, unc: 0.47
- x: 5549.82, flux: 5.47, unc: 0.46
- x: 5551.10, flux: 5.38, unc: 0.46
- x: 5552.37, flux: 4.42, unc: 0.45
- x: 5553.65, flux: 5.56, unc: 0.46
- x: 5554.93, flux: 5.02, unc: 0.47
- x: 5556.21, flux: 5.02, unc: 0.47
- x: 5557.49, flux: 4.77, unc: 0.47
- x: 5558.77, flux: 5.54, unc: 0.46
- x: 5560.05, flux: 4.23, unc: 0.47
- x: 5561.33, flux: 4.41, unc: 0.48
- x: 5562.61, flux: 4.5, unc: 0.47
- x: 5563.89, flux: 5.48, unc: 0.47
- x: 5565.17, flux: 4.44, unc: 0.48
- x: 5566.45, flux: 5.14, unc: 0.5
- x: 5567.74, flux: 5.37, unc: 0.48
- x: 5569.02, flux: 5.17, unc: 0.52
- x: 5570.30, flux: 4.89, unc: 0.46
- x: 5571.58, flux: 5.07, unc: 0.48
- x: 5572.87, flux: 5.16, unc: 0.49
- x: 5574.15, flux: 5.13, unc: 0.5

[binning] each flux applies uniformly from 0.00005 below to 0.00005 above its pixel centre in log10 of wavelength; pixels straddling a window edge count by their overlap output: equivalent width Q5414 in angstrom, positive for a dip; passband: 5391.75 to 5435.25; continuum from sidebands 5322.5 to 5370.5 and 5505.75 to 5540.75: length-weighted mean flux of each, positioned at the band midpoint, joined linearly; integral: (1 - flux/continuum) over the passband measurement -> 1.5 angstrom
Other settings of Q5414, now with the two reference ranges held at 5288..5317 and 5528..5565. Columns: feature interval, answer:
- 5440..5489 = 1.4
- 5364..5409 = 1.7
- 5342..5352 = 0.6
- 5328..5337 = 0.5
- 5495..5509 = -0.5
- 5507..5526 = 0.2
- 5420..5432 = 0.0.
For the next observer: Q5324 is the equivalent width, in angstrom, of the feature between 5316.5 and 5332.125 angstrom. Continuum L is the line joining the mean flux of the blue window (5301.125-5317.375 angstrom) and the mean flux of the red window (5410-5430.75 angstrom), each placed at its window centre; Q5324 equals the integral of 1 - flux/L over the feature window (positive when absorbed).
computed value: 1.3 angstrom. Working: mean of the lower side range 5.23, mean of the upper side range 4.97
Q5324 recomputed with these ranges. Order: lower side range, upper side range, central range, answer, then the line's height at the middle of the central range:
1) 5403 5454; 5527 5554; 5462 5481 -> 0.36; 5.03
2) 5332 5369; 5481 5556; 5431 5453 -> 0.48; 5.08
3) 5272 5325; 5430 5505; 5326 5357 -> 0.91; 5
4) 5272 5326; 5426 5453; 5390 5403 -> 0.52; 4.98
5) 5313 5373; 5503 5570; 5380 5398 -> -0.34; 4.98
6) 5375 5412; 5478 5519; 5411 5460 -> -0.56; 4.92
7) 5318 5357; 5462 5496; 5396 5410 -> 1.16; 4.9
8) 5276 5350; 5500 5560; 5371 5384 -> 0.09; 4.99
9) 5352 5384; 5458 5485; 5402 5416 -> 1.33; 5.06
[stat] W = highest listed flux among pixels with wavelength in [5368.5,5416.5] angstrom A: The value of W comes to 6.08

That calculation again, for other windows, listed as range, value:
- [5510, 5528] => 5.86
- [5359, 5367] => 5.77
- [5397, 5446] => 5.63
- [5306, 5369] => 6.72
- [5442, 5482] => 6.04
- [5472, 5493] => 5.46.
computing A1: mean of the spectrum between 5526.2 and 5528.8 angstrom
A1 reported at 4.76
